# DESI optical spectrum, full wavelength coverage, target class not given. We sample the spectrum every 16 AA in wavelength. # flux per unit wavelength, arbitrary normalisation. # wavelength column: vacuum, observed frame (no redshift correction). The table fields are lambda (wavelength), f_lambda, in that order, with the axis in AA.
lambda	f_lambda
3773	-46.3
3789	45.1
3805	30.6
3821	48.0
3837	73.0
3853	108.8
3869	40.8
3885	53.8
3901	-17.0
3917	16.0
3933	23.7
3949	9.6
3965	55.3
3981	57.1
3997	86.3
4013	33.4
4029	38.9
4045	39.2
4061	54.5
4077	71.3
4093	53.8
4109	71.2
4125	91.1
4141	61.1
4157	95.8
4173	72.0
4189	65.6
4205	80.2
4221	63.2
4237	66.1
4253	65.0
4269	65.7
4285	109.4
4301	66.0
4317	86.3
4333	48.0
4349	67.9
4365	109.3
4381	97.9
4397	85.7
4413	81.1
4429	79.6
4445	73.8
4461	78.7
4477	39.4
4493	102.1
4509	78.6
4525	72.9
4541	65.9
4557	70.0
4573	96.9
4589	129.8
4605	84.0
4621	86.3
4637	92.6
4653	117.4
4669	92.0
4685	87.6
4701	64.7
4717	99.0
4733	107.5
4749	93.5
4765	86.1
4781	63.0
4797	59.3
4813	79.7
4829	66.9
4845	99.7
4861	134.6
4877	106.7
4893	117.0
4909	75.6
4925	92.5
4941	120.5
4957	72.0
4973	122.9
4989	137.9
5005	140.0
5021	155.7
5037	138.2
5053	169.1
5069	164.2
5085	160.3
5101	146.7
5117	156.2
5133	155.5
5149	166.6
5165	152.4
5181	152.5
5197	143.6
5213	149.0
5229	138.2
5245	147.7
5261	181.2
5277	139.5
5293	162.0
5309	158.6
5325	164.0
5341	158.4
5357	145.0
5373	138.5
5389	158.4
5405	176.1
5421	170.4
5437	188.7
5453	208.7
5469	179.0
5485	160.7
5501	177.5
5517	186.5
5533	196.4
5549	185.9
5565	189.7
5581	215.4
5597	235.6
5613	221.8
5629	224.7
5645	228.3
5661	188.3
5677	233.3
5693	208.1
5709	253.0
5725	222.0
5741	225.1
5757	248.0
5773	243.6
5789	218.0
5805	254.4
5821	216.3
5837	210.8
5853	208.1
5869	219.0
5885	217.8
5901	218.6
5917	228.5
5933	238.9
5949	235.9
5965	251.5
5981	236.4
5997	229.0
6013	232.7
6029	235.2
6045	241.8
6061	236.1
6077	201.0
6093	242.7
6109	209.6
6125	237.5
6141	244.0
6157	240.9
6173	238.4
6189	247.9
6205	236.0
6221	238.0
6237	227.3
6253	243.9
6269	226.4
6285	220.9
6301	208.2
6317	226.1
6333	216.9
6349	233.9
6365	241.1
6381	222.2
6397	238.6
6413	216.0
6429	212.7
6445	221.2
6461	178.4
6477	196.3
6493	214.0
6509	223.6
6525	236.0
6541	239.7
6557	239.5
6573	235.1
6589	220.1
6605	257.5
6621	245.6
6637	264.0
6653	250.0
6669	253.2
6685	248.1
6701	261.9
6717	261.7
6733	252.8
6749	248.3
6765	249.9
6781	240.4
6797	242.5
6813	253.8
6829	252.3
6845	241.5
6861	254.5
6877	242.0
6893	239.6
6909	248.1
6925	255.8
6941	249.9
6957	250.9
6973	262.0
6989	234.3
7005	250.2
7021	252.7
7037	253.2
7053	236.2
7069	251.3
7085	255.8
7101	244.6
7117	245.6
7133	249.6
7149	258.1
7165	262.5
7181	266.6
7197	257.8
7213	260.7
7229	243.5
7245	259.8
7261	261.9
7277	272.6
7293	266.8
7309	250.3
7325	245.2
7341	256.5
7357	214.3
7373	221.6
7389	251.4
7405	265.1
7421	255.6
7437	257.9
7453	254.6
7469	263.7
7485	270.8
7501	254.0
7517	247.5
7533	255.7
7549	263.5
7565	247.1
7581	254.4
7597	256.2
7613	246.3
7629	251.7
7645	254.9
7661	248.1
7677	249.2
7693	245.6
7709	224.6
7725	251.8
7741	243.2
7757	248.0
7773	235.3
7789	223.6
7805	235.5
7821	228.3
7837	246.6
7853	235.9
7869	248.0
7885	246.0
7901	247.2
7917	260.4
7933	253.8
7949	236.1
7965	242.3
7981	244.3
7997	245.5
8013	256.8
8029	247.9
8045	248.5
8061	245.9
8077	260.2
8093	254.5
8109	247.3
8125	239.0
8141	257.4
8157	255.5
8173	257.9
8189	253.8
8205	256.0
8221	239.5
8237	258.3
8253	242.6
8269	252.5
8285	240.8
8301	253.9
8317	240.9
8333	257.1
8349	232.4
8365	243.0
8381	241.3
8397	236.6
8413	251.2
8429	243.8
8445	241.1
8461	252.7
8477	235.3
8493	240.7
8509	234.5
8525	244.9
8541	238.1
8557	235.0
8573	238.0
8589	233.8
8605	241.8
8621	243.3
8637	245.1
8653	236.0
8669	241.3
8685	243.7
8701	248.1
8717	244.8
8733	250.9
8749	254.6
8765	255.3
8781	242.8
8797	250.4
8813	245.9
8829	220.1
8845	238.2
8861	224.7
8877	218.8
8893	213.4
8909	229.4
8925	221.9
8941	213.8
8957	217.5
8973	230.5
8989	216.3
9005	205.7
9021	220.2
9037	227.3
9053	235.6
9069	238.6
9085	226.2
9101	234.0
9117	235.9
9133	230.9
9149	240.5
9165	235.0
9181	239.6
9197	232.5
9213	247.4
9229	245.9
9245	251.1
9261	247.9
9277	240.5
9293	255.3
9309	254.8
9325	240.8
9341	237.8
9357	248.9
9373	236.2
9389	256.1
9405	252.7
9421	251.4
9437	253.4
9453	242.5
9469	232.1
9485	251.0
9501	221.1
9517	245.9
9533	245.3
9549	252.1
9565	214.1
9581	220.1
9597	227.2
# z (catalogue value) 0.249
